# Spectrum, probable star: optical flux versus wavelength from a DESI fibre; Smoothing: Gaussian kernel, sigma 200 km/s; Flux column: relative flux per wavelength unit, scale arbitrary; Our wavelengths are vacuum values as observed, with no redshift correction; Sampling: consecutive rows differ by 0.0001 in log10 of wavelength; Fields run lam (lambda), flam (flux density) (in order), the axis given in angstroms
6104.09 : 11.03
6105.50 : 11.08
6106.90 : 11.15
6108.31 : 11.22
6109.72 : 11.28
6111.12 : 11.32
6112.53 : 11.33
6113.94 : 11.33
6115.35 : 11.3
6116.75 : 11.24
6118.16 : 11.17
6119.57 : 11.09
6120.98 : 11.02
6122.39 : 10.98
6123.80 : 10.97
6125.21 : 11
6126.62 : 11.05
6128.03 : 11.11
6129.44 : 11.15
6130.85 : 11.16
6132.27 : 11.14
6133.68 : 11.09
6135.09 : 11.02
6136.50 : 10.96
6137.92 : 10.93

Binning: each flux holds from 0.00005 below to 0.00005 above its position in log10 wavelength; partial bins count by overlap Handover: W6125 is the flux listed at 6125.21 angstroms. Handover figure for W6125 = 11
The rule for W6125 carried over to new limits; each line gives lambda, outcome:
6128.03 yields 11.11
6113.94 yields 11.33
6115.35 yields 11.3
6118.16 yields 11.17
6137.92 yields 10.93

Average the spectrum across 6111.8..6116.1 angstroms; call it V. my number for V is 11.3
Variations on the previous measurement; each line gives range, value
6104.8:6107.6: 11.1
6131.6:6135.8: 11.1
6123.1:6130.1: 11.1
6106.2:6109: 11.2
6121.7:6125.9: 11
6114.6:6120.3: 11.2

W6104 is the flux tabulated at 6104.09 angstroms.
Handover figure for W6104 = 11.03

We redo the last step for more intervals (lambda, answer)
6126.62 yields 11.05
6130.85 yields 11.16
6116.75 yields 11.24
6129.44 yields 11.15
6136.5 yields 10.96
